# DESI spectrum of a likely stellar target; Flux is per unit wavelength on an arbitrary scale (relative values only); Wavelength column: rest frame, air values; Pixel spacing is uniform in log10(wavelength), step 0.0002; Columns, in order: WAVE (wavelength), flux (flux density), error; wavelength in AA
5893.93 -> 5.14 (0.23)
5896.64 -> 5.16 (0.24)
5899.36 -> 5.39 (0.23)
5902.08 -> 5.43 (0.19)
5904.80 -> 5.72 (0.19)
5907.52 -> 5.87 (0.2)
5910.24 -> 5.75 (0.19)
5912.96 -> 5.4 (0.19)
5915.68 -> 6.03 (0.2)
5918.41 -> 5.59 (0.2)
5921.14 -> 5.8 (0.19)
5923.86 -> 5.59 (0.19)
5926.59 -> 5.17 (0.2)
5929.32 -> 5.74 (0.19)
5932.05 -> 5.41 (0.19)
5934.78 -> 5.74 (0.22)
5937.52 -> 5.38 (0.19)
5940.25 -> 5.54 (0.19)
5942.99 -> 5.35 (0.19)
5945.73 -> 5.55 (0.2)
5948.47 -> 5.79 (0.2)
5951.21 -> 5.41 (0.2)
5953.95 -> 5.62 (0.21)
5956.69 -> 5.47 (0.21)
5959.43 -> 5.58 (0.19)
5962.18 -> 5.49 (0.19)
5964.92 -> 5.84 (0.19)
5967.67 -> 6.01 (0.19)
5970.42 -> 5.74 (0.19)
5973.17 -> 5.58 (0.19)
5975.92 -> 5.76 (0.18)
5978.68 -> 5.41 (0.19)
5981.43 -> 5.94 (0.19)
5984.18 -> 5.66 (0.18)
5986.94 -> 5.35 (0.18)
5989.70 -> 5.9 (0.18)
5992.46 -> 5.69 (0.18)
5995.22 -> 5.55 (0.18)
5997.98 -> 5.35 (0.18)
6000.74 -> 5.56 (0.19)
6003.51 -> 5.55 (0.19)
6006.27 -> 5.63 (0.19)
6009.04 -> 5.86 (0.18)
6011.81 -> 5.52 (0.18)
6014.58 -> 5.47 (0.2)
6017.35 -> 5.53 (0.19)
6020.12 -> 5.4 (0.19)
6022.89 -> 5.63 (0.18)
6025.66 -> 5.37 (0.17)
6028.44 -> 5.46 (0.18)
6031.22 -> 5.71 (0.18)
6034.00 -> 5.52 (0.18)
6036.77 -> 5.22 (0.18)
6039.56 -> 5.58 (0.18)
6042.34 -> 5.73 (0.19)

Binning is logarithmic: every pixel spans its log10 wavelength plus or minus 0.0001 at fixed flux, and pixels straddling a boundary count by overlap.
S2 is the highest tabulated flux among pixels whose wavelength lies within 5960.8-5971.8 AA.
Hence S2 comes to 6.01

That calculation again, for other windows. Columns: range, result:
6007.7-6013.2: 5.86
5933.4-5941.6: 5.74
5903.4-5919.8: 6.03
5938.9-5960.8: 5.79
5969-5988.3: 5.94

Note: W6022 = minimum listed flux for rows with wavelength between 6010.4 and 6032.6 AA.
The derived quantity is 5.37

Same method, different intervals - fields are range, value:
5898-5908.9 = 5.39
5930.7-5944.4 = 5.35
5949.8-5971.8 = 5.41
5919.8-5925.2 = 5.59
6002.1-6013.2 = 5.52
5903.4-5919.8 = 5.4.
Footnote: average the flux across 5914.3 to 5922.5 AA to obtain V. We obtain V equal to 5.8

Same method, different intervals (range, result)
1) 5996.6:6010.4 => 5.59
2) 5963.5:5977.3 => 5.78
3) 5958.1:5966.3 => 5.64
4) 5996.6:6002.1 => 5.46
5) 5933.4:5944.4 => 5.5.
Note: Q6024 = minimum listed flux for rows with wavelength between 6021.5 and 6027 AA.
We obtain 5.37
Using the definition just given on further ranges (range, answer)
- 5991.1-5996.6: 5.55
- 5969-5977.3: 5.58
